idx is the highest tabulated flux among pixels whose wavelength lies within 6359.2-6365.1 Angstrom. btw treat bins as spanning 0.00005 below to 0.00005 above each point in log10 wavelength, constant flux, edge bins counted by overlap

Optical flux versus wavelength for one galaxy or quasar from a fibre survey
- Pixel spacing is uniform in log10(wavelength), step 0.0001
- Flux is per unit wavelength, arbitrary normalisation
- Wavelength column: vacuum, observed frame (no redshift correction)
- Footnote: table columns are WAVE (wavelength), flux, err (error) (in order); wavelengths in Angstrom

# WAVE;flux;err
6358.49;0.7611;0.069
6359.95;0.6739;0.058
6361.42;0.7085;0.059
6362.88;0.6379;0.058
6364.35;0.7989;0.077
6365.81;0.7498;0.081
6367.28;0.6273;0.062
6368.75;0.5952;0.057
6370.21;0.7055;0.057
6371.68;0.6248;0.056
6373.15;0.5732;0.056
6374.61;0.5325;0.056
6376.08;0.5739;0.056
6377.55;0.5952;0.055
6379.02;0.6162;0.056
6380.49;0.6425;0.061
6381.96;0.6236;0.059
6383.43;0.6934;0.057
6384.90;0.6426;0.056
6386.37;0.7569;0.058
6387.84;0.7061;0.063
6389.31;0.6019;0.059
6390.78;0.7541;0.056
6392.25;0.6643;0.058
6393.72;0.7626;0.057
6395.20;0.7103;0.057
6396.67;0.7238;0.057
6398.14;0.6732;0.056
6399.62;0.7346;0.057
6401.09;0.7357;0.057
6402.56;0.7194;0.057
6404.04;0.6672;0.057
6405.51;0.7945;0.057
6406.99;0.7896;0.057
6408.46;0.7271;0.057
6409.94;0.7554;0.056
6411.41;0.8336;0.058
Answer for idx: 0.7989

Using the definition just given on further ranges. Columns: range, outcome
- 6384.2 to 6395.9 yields 0.7626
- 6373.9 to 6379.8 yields 0.6162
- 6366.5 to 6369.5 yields 0.6273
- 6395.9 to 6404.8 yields 0.7357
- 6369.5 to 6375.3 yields 0.7055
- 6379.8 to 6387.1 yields 0.7569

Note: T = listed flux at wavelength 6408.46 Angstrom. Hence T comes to 0.7271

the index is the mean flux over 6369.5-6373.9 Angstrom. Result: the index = 0.634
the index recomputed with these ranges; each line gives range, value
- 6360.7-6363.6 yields 0.674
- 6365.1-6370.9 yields 0.669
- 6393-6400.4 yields 0.72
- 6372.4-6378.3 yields 0.569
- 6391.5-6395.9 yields 0.712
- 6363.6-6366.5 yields 0.774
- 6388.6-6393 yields 0.675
